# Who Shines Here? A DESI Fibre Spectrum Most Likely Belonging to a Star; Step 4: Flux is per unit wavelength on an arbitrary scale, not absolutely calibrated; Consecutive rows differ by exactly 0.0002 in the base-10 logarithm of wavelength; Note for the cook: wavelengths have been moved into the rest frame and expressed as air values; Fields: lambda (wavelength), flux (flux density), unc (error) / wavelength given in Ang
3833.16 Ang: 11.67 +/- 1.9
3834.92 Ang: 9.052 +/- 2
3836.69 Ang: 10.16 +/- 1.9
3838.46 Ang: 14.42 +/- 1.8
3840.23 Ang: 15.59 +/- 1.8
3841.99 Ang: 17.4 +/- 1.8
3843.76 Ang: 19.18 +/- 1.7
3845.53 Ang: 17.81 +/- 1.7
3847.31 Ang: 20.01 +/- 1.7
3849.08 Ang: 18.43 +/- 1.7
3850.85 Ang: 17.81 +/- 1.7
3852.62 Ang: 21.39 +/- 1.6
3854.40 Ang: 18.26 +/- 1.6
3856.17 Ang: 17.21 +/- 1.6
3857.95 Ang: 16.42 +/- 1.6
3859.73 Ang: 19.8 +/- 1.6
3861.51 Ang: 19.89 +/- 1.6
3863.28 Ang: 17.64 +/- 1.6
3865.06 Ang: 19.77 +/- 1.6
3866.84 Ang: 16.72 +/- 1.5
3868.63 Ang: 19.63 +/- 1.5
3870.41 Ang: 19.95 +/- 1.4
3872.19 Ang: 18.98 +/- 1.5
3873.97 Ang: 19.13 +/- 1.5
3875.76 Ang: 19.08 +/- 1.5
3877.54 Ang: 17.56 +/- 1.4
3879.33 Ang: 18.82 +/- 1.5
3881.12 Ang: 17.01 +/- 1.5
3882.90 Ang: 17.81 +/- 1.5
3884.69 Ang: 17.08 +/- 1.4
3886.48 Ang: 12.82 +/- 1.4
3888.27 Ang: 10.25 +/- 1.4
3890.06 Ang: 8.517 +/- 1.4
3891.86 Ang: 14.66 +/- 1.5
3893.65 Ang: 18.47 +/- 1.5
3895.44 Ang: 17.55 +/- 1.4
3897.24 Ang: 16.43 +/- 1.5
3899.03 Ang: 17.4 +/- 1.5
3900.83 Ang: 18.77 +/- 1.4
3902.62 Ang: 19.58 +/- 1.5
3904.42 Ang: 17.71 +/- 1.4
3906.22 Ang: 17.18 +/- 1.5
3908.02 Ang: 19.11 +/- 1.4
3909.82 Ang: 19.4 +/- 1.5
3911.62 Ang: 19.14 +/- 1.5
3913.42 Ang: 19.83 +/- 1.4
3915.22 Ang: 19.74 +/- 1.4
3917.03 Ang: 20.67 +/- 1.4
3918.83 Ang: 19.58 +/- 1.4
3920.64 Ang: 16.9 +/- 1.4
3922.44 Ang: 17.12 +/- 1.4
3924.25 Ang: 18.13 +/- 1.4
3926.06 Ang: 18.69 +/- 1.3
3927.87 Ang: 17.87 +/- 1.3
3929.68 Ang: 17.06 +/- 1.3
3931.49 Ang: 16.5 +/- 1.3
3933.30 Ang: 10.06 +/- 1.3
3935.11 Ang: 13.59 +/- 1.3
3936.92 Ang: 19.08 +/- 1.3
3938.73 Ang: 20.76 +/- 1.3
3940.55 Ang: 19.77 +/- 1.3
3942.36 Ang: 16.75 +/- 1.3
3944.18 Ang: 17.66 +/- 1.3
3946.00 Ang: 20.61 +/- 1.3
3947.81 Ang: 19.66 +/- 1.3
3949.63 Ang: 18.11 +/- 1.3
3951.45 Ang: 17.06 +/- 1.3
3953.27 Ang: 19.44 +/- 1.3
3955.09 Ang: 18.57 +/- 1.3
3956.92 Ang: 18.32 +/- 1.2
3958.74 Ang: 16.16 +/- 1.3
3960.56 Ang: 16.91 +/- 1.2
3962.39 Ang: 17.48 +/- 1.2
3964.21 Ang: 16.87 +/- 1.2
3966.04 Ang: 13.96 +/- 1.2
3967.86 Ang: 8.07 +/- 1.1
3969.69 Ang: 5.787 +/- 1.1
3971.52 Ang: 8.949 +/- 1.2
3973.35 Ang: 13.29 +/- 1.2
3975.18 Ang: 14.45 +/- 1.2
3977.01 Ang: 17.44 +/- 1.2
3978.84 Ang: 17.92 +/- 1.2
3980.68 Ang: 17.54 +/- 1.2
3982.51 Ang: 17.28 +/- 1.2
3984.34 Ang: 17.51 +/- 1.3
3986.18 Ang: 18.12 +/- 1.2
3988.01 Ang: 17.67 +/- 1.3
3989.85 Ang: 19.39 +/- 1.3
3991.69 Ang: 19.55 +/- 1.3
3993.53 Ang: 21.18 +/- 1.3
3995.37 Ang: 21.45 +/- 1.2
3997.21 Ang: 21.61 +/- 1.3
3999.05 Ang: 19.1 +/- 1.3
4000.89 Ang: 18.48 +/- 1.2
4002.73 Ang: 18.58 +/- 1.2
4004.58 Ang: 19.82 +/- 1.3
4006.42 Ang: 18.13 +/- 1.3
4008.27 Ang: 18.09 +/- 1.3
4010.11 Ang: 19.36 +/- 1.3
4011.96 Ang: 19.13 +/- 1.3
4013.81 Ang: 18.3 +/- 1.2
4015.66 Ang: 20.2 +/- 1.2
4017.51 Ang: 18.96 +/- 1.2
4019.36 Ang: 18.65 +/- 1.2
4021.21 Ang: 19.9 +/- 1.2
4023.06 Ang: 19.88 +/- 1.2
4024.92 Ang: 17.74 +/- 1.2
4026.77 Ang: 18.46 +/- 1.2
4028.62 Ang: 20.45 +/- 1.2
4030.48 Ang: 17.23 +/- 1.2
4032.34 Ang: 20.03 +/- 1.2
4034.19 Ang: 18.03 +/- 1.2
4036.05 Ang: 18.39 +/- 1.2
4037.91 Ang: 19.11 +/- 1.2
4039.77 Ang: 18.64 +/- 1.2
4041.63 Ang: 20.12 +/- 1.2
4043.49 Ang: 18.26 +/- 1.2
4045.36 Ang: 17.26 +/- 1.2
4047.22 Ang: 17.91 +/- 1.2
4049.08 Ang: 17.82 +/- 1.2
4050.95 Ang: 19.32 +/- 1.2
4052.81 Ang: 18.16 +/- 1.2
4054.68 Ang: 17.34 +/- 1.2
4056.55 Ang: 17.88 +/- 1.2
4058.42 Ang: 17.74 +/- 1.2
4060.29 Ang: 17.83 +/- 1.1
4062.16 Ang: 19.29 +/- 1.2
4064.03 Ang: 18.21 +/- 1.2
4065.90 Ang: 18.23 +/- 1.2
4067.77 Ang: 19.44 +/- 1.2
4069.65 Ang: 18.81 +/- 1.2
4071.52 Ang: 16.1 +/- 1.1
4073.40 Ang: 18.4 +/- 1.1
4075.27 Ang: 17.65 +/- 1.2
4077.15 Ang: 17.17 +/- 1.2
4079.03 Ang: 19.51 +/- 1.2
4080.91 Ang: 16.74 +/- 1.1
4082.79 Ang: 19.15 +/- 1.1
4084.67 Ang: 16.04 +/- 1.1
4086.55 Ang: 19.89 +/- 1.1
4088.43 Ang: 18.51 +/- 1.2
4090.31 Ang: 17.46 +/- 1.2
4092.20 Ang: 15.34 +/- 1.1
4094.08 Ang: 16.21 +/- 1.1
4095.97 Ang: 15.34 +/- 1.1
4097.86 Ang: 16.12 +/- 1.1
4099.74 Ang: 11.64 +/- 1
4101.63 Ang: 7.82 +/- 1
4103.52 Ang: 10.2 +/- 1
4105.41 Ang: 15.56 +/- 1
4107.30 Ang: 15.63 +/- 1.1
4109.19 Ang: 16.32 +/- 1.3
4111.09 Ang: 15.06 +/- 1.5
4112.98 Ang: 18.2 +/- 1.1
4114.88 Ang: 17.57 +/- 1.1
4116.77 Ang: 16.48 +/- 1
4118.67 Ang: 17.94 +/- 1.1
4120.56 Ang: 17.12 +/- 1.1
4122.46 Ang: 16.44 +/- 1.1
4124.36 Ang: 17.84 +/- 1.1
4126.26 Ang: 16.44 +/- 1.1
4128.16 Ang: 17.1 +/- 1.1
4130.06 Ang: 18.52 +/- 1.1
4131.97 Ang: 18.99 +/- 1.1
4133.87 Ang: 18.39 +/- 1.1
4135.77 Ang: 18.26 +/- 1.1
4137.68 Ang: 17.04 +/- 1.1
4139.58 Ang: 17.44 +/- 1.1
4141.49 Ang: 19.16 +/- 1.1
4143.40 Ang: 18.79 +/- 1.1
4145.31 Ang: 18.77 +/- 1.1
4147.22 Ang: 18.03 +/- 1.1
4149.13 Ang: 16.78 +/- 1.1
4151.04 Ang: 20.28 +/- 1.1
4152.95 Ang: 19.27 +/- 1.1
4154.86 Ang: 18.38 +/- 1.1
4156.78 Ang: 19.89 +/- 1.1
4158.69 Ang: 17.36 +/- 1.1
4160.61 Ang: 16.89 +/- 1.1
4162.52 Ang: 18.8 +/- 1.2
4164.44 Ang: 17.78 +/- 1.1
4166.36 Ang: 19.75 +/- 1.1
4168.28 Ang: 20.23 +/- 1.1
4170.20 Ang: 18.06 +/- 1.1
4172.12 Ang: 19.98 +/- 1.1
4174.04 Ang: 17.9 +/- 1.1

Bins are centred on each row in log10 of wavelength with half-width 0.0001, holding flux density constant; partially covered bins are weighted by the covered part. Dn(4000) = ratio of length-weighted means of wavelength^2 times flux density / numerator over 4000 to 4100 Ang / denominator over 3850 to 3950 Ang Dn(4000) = 1.1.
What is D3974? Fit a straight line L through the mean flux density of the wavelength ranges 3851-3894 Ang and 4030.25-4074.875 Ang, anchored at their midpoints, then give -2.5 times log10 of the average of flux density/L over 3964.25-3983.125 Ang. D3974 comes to 0.301 mag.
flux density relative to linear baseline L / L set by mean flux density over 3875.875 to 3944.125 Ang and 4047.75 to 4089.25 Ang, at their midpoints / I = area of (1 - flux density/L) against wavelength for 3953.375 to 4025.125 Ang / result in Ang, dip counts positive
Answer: 1.02 Ang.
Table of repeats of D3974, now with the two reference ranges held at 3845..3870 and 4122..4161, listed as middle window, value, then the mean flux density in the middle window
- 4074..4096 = 0.04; 17.5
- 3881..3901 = 0.21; 15.4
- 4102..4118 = 0.18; 15.4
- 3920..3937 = 0.13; 16.4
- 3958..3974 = 0.38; 13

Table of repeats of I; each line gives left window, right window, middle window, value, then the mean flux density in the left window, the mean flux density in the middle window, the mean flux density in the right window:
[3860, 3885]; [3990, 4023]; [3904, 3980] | 8.3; 18.6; 16.9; 19.5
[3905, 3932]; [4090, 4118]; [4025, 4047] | -3.3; 18.5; 18.7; 15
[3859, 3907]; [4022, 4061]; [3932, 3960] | 0.2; 17.3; 17.7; 18.5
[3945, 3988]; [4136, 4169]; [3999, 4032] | -4.3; 16.1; 18.9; 18.5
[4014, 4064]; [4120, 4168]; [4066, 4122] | 5.8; 18.6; 16.5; 18.2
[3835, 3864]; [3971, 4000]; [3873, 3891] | 1.7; 17.4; 15.8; 17.8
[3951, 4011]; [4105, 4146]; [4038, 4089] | -2.8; 17.1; 18.2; 17.4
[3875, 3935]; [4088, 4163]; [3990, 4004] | -2.4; 17.1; 19.9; 16.9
